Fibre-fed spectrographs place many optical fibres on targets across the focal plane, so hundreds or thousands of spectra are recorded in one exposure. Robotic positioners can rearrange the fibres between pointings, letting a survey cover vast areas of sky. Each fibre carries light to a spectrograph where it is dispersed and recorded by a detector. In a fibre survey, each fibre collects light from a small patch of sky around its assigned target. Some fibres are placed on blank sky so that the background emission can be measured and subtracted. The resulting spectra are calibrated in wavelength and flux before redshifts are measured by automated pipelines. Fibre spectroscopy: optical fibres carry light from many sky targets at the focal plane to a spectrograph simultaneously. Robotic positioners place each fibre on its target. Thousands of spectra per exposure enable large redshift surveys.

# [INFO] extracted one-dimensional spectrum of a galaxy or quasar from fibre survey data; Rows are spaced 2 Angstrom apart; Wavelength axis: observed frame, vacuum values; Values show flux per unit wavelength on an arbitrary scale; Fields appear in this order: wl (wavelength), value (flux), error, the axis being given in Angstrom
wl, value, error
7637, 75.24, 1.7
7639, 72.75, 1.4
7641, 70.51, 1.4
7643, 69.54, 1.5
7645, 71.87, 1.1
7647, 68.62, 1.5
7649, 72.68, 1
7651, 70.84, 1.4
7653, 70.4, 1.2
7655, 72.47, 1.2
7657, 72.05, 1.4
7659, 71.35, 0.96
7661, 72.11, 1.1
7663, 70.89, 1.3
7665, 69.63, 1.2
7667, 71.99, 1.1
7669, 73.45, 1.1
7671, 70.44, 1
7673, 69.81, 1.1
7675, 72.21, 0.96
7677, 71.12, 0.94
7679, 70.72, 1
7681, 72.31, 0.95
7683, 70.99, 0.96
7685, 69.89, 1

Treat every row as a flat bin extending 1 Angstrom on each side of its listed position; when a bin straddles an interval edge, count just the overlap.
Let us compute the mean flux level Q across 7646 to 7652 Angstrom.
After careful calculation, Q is 70.7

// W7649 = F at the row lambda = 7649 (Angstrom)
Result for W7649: 72.68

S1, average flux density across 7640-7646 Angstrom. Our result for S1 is 70.6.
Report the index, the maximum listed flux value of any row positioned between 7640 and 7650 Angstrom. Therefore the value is 72.68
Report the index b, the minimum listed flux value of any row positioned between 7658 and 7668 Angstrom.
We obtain 69.63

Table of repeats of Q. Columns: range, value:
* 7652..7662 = 71.7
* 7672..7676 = 71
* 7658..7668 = 71.2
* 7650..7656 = 71.2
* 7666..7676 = 71.6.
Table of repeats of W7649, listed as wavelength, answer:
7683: 70.99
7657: 72.05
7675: 72.21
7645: 71.87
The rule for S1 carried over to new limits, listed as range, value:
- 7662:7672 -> 71.3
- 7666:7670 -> 72.7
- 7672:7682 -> 71.2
